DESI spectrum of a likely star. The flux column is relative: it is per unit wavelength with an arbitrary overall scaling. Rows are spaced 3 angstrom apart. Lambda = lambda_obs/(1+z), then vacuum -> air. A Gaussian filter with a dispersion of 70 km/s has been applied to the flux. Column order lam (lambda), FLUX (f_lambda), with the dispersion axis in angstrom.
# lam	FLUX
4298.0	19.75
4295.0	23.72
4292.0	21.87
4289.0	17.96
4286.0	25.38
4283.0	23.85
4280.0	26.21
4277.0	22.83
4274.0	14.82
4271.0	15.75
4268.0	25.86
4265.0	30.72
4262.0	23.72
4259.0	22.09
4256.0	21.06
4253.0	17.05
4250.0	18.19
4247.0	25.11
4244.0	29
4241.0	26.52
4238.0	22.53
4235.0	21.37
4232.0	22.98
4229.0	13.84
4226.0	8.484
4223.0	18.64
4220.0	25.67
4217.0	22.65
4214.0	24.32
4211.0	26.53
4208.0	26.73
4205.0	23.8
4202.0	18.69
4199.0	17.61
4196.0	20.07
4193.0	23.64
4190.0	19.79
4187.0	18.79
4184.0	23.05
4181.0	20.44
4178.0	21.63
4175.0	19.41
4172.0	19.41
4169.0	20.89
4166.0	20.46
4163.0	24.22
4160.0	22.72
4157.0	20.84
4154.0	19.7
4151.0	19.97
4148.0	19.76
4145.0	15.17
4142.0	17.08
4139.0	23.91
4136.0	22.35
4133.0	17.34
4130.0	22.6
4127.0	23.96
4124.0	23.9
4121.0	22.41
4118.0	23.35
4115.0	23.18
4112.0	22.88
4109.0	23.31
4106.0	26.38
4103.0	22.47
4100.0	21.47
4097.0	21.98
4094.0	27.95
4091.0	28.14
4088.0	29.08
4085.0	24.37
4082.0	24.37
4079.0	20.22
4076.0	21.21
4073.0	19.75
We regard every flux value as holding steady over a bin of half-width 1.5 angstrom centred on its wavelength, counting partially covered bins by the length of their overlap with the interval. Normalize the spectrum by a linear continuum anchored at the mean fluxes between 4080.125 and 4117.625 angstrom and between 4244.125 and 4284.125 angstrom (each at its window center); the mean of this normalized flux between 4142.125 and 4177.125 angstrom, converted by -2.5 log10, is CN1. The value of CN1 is 0.18 mag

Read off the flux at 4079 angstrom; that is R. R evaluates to 20.22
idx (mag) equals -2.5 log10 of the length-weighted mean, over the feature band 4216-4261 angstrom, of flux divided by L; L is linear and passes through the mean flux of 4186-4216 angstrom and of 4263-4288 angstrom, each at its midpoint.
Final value 0.08 mag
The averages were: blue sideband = 22.1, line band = 21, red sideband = 23.1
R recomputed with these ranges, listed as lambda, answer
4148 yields 19.76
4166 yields 20.46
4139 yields 23.91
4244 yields 29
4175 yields 19.41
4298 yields 19.75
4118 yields 23.35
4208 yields 26.73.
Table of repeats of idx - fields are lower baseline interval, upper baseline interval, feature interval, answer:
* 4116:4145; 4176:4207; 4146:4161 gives 0.05 mag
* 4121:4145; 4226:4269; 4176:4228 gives 0.04 mag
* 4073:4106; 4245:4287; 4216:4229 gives 0.25 mag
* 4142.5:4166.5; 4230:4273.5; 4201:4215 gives -0.12 mag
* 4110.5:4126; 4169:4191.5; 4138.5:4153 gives 0.16 mag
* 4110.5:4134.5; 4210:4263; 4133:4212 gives 0.06 mag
